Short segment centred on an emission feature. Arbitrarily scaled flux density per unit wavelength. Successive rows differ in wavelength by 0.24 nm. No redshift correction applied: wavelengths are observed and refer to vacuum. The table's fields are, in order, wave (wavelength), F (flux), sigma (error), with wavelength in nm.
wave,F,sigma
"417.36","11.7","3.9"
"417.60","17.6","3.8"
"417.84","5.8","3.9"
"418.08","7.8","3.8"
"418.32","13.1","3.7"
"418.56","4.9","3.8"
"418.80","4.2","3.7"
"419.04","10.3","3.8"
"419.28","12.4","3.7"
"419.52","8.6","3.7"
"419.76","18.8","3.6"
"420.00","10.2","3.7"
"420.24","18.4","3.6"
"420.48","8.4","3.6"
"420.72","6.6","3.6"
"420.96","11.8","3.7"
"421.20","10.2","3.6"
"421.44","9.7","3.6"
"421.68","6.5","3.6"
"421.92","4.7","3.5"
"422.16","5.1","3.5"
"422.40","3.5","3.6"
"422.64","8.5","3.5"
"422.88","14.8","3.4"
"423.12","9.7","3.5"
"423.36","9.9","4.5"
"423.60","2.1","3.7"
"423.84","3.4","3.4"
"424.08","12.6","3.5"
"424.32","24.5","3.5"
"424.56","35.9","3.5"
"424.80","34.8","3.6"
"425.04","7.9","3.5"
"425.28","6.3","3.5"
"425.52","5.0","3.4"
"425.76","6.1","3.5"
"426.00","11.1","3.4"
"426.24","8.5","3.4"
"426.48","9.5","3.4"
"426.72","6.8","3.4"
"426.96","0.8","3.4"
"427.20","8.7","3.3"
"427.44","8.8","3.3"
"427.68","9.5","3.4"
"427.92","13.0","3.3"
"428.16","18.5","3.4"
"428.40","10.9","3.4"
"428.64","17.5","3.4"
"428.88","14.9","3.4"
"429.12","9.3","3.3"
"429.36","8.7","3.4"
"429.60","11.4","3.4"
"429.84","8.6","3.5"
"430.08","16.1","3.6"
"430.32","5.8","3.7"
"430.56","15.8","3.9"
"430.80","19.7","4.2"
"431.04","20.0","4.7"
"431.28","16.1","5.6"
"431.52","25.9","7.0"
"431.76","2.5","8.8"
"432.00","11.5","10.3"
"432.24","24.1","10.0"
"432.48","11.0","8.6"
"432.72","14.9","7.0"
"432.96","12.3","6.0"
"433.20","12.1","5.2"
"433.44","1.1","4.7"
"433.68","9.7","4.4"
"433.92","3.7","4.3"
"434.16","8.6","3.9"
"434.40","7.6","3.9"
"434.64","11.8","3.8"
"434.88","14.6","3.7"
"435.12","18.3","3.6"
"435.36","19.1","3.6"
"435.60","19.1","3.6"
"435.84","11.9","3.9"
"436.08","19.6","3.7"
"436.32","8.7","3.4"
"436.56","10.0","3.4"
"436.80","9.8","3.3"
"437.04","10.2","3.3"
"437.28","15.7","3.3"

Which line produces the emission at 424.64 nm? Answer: [O II]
